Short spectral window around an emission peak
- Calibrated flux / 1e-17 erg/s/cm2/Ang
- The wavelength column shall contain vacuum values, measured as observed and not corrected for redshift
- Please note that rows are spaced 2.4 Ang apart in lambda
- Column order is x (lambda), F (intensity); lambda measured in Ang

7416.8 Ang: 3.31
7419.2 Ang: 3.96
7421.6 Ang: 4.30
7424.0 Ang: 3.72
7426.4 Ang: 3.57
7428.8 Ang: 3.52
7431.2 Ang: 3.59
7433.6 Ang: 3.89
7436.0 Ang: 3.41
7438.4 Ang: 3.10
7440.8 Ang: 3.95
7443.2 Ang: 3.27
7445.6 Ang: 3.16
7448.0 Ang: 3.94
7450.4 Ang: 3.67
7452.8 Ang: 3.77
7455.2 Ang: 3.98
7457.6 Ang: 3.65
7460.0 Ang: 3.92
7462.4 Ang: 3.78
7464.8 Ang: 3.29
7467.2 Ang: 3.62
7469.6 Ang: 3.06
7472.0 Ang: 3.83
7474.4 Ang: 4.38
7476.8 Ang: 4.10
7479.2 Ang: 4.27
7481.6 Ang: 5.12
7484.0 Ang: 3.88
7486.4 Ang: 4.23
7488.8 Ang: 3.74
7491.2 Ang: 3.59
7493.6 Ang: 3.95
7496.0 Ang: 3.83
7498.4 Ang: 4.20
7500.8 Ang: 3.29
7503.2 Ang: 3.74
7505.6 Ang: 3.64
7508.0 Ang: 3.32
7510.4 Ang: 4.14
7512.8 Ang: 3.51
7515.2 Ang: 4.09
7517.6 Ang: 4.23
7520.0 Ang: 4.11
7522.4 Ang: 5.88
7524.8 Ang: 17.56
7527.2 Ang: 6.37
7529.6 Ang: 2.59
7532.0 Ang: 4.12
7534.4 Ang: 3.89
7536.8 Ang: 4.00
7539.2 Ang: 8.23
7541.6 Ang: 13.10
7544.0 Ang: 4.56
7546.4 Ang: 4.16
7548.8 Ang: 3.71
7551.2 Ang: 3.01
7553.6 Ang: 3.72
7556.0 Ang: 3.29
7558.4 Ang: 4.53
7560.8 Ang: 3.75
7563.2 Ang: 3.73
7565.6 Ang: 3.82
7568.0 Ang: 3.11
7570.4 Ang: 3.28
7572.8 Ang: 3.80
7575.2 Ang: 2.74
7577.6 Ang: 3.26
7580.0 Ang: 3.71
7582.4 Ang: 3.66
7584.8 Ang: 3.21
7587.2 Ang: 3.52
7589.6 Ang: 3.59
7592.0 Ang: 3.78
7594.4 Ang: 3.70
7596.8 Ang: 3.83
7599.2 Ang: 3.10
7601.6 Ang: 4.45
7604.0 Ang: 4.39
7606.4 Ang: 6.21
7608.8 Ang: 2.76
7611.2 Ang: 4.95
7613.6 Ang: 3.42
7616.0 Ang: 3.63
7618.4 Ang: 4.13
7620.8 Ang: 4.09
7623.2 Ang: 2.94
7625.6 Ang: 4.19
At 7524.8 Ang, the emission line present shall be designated [S II] 6716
